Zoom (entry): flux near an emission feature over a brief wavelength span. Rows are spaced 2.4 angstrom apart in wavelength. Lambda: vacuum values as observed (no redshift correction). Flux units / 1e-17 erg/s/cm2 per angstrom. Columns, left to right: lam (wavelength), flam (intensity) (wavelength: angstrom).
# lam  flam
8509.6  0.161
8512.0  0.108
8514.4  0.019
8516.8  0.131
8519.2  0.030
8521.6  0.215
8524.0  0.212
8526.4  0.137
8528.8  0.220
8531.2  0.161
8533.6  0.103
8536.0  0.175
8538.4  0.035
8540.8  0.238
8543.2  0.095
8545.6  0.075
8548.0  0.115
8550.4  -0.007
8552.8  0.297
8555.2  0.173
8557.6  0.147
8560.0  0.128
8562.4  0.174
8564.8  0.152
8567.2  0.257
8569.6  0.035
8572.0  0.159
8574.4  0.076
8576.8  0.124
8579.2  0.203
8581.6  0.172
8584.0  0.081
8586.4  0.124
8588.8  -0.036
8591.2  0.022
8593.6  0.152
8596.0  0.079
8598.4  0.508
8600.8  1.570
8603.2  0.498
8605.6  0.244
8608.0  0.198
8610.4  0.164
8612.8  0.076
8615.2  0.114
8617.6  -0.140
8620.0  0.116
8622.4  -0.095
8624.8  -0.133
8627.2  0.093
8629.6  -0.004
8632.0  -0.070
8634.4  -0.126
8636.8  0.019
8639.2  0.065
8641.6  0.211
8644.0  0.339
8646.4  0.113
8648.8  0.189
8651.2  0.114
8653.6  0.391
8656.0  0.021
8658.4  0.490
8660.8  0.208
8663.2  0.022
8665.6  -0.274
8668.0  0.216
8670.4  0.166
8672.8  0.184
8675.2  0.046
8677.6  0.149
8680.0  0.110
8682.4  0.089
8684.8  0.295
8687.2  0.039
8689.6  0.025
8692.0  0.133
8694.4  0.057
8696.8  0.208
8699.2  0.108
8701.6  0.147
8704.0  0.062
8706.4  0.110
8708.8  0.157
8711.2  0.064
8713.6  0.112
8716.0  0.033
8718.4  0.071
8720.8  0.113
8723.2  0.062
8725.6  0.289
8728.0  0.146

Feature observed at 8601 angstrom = H-beta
